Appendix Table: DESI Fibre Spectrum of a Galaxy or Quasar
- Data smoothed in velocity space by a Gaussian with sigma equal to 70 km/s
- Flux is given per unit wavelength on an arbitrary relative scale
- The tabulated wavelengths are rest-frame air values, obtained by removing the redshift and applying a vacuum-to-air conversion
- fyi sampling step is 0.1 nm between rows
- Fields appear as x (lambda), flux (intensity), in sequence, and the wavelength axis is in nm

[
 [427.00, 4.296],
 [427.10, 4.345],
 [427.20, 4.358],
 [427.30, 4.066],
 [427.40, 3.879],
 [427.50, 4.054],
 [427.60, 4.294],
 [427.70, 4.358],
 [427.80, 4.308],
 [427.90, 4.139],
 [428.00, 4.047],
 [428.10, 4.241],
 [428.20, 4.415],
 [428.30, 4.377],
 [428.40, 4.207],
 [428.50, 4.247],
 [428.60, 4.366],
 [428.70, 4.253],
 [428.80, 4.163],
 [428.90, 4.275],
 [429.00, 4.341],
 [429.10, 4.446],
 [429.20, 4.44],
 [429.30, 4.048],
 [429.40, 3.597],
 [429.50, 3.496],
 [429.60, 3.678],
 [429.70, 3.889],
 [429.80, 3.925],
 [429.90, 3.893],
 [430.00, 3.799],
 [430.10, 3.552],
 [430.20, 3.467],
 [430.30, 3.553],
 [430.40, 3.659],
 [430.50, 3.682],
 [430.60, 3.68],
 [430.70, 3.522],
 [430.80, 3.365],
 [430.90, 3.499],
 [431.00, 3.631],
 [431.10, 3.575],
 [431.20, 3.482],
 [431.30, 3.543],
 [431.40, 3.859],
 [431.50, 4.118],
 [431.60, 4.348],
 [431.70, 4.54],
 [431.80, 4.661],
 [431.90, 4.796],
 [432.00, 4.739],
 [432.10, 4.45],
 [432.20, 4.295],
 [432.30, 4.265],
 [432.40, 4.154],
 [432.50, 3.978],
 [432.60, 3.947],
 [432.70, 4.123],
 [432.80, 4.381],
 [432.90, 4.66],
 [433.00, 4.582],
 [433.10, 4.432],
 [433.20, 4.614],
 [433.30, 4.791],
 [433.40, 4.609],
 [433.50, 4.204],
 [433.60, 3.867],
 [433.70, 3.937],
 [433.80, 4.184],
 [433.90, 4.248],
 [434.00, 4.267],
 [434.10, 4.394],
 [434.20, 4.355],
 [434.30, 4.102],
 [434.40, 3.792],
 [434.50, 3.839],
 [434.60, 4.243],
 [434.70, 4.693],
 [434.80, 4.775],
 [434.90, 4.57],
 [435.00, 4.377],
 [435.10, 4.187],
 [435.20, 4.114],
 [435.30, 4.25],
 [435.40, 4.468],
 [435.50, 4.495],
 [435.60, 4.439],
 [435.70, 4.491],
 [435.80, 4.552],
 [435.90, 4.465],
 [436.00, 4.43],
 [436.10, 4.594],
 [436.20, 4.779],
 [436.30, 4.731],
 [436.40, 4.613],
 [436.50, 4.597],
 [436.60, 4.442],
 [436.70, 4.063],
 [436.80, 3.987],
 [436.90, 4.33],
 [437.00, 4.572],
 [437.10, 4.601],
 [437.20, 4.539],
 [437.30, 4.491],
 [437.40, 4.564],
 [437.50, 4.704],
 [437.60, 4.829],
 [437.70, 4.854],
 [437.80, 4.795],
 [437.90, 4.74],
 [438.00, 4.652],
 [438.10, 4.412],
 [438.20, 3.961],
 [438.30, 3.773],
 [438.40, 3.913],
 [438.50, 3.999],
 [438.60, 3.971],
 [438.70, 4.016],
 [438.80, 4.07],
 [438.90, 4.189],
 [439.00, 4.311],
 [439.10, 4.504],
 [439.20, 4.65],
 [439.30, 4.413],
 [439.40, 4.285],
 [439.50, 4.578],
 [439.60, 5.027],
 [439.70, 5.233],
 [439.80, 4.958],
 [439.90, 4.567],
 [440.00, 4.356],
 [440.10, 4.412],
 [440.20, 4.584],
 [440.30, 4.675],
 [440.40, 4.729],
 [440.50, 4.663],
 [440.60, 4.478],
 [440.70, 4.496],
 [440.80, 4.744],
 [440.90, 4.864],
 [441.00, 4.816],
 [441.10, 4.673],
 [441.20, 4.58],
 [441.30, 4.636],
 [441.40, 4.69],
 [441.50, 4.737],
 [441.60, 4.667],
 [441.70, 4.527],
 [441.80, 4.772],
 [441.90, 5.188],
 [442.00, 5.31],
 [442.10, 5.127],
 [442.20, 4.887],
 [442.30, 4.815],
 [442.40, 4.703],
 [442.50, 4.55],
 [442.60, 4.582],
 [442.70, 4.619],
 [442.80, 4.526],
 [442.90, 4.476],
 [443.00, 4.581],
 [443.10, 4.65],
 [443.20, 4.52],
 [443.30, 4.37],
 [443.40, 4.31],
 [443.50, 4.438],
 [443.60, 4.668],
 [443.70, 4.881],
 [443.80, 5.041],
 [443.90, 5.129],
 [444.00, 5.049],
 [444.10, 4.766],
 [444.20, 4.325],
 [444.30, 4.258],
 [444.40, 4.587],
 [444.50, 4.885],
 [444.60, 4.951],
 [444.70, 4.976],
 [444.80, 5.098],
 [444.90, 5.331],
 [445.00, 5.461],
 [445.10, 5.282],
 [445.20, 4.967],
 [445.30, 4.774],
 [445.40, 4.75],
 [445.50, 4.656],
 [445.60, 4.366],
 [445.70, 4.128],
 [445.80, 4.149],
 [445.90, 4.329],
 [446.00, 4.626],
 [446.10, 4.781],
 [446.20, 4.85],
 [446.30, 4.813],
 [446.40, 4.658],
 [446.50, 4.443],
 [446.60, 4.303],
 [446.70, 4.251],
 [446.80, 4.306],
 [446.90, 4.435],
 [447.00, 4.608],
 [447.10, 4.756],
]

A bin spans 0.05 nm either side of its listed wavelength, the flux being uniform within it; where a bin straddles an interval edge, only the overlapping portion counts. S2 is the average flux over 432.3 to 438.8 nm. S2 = 4.36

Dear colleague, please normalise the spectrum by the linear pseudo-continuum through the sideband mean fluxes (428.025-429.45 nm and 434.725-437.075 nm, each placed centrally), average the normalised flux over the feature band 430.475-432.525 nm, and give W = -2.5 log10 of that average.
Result 0.08 mag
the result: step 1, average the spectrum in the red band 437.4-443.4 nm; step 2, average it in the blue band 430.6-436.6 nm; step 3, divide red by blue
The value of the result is 1.07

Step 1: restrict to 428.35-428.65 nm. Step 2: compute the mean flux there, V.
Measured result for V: 4.27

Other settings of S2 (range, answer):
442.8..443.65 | 4.5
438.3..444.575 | 4.61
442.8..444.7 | 4.67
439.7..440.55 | 4.65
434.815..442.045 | 4.52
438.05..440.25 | 4.37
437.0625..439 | 4.37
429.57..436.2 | 4.16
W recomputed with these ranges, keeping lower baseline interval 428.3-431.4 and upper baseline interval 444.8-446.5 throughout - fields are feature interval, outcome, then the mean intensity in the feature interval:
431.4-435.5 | -0.07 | 4.33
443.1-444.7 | -0.01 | 4.69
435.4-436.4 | -0.09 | 4.55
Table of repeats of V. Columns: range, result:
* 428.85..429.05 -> 4.31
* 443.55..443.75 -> 4.77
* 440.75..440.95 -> 4.8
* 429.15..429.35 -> 4.24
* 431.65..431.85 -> 4.6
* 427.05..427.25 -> 4.35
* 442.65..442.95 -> 4.54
